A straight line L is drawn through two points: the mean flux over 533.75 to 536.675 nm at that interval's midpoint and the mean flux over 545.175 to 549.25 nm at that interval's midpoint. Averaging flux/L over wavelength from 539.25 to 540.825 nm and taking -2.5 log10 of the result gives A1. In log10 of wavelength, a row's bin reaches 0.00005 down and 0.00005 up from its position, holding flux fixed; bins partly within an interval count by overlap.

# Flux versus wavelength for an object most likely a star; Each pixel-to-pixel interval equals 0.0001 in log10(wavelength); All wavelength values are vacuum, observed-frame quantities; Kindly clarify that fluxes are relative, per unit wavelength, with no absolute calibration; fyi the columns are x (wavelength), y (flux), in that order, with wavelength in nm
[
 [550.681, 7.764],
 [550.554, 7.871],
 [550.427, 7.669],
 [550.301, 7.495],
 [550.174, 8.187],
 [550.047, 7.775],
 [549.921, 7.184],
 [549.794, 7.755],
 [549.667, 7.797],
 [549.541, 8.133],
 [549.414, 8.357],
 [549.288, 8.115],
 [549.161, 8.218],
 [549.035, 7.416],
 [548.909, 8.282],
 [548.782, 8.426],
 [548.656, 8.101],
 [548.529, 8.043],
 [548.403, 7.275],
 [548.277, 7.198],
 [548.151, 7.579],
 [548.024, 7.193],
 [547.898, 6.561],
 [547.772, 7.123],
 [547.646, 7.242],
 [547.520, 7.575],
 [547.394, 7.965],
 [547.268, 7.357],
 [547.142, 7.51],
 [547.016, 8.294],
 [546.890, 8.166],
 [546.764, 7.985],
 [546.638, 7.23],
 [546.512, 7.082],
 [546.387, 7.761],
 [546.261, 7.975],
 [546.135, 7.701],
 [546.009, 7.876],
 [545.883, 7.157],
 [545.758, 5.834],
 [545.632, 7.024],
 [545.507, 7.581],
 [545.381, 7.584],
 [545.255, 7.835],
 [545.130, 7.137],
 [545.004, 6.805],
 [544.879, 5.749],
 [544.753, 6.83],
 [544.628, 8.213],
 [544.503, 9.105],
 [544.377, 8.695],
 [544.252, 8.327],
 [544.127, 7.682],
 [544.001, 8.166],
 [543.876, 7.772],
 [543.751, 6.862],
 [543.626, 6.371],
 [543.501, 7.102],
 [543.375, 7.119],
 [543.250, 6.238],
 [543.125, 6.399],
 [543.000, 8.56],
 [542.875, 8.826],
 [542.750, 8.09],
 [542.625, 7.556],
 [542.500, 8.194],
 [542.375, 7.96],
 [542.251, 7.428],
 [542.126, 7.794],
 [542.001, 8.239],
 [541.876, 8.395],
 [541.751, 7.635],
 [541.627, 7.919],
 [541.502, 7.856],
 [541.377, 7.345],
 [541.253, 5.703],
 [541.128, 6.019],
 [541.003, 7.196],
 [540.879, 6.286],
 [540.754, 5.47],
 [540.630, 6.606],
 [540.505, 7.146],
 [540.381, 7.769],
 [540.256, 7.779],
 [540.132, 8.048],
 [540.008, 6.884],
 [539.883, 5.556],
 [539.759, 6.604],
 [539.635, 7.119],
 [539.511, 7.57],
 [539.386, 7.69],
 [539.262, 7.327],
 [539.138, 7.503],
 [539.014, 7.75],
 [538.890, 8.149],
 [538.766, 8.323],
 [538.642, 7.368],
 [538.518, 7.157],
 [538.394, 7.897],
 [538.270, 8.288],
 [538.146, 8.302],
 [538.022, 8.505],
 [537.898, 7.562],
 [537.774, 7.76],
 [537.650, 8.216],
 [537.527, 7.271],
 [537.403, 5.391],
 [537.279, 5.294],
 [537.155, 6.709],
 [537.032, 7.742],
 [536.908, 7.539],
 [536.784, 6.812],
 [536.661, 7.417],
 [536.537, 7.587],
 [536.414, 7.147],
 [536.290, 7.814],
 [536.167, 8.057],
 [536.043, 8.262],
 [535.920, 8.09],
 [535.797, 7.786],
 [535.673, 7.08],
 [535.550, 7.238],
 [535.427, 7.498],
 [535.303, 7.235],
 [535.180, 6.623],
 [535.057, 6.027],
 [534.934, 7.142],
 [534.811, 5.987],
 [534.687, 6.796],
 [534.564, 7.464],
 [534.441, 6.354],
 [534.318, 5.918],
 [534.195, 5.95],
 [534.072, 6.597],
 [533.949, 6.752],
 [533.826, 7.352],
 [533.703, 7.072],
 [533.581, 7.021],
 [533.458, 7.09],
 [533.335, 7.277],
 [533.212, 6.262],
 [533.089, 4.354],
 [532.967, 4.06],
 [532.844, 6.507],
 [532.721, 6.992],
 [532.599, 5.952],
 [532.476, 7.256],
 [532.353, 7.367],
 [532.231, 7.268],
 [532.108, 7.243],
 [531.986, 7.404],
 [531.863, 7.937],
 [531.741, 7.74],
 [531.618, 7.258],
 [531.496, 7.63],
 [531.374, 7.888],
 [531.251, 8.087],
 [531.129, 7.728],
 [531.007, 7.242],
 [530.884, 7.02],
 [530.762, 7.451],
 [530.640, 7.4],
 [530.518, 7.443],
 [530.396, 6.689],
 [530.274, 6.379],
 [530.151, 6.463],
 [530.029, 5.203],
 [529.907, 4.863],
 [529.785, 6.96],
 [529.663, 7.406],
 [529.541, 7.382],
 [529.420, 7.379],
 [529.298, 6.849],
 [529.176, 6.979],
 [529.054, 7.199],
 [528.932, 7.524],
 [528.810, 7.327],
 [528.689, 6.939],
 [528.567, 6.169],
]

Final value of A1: 0.04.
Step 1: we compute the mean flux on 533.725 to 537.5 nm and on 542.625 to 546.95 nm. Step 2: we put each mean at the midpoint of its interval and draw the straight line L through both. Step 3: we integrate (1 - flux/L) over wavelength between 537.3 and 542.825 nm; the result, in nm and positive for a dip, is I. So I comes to -0.13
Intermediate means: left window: 6.99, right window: 7.5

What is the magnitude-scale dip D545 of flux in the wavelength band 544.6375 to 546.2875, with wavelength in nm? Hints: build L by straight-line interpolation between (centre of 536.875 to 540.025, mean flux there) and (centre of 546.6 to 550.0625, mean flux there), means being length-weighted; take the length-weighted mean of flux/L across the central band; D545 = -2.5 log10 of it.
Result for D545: 0.064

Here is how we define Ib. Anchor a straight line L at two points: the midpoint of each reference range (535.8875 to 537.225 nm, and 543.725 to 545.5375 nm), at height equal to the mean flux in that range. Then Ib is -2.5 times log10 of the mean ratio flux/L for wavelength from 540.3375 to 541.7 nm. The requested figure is 0.11 mag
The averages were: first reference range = 7.54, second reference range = 7.64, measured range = 6.84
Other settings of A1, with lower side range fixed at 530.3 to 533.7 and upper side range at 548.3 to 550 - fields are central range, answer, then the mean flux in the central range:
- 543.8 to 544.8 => -0.06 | 8.11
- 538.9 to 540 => 0.03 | 7.17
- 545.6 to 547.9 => 0.04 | 7.47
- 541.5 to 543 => -0.07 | 8.02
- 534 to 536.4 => 0.02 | 7.05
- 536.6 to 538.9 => -0.02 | 7.44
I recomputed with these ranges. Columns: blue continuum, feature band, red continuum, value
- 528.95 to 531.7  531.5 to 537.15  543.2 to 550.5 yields 0.149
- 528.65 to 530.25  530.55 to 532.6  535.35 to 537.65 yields -0.149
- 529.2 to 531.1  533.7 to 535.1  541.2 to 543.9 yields 0.091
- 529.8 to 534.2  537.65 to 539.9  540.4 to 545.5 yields -0.138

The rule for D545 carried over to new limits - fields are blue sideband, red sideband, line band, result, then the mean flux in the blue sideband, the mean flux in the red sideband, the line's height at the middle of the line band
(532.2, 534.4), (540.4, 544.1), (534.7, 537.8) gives -0.06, 6.49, 7.33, 6.77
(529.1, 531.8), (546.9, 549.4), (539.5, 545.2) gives 0.02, 7.07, 7.68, 7.48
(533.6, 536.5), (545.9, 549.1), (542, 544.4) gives -0.03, 7.06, 7.63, 7.43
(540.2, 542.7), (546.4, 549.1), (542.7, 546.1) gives 0.00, 7.32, 7.61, 7.45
